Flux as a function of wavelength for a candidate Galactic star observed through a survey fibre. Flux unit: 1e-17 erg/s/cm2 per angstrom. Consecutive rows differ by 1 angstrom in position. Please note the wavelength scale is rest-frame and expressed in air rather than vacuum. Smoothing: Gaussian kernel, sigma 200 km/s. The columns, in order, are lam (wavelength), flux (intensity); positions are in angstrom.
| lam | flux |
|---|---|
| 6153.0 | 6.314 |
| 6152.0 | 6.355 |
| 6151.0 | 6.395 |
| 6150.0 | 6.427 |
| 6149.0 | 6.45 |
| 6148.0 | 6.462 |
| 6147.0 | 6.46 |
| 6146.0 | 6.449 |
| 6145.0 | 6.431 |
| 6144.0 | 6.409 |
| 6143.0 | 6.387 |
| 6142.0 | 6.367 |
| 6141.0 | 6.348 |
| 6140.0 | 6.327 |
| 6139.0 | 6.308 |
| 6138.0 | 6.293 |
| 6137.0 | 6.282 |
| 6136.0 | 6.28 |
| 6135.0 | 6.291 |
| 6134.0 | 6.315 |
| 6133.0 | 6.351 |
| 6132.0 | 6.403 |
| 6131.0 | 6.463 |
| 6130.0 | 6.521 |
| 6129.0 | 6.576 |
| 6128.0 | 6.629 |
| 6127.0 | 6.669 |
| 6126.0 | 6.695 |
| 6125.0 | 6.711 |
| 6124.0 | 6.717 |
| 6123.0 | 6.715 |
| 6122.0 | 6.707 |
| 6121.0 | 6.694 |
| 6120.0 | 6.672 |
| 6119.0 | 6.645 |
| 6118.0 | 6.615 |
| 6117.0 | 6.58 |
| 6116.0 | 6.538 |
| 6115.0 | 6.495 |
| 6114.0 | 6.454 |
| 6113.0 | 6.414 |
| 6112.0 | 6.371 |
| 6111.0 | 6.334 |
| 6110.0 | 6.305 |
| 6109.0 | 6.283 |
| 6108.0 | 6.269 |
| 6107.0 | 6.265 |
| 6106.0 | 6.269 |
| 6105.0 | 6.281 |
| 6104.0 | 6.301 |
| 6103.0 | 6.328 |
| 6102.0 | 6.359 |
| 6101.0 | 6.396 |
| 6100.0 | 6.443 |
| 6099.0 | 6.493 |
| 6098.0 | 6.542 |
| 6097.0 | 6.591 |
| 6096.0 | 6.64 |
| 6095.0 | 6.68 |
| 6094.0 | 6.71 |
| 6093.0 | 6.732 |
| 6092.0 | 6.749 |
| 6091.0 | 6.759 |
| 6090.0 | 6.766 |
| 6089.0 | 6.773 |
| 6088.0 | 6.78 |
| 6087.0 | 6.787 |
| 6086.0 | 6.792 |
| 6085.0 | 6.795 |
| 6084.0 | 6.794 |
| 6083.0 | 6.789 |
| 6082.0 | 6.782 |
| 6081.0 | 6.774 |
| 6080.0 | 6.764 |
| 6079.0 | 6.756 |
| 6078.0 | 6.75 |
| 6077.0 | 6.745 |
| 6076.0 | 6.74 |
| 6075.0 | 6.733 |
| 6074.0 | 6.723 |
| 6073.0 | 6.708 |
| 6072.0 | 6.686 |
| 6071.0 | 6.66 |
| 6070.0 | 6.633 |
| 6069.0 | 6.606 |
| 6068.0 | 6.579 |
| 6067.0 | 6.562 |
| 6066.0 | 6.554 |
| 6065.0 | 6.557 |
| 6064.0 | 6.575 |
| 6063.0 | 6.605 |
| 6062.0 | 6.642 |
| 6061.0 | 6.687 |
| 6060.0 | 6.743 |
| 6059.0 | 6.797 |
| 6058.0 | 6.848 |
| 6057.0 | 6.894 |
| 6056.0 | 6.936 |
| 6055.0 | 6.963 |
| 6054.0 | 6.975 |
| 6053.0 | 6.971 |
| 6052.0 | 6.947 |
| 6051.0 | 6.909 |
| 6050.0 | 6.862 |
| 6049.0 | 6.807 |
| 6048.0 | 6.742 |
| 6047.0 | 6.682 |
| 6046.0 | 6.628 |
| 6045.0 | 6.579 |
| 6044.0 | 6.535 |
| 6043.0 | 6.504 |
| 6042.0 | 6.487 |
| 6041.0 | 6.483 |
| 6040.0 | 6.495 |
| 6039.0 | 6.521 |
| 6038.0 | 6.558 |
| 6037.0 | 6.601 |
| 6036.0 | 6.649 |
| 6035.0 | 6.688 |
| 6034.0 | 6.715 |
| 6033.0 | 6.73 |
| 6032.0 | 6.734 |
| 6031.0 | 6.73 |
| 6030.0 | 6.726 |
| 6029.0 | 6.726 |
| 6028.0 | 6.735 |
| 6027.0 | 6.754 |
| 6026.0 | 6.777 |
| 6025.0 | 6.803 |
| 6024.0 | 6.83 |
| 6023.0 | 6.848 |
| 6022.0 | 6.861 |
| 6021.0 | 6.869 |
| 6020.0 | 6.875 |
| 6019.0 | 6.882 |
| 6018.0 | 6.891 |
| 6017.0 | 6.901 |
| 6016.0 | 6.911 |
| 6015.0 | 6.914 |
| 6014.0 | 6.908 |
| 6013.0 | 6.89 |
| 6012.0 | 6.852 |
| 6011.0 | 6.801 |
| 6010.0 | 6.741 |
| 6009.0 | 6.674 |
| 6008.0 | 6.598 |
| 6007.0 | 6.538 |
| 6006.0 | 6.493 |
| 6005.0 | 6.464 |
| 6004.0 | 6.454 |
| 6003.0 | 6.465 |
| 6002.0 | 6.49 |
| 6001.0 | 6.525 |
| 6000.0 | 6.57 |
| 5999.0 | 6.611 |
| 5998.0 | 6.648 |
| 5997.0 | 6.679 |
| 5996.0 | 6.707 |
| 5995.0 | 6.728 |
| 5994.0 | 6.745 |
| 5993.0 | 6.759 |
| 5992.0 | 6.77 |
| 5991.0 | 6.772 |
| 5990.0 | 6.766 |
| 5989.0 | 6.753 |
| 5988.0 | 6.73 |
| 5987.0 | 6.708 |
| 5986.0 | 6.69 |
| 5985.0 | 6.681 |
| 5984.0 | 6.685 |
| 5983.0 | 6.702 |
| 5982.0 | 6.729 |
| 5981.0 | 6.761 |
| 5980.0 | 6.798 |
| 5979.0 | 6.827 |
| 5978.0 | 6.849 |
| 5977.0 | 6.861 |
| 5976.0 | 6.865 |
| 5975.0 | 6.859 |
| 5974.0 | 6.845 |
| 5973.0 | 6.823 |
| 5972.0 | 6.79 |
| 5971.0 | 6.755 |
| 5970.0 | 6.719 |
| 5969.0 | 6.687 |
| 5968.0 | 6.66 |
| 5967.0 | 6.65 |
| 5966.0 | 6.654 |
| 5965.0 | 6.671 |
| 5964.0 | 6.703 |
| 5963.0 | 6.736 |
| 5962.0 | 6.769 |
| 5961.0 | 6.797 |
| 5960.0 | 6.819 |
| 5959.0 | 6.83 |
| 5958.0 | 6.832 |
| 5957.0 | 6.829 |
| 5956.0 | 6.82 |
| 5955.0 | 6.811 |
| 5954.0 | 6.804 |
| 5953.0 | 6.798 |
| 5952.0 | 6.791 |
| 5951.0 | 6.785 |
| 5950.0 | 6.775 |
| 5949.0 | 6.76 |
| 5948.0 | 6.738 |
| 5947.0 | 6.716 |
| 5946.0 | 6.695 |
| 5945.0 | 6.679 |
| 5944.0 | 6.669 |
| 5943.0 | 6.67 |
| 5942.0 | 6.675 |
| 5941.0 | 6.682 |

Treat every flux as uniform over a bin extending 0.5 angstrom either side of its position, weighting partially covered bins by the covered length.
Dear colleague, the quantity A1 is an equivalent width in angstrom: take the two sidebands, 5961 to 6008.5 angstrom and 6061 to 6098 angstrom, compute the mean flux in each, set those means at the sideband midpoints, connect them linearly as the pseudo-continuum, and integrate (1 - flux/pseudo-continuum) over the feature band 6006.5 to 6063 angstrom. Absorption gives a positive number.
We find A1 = -0.5 angstrom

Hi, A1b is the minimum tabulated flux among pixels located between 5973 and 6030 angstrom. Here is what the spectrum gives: 6.454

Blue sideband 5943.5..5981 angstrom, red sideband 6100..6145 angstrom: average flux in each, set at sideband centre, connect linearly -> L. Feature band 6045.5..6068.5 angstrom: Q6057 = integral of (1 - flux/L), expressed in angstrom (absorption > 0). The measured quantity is -0.6 angstrom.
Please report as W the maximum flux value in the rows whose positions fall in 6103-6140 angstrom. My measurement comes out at 6.717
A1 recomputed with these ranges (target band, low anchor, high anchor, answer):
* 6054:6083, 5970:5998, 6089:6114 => -0.7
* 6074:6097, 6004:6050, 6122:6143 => -0.6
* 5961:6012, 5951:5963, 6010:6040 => 0.7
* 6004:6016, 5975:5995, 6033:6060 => 0.1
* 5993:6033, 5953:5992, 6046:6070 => 0.2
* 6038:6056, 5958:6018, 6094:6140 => -0.3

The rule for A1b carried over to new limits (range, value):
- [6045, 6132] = 6.265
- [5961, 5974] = 6.65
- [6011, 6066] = 6.483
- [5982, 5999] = 6.611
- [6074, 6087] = 6.723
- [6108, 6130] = 6.269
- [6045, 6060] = 6.579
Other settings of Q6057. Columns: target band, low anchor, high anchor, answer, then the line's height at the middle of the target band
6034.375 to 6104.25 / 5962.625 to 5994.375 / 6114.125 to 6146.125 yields -0.9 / 6.6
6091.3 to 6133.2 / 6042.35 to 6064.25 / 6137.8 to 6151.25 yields 0.1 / 6.53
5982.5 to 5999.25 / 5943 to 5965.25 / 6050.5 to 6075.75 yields 0.1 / 6.76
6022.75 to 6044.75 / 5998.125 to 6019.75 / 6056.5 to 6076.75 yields 0.1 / 6.69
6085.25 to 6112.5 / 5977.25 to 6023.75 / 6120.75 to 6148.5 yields 0.1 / 6.54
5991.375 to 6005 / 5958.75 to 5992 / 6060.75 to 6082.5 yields 0.2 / 6.74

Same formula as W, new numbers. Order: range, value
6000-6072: 6.975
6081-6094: 6.795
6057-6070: 6.894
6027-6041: 6.754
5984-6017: 6.914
